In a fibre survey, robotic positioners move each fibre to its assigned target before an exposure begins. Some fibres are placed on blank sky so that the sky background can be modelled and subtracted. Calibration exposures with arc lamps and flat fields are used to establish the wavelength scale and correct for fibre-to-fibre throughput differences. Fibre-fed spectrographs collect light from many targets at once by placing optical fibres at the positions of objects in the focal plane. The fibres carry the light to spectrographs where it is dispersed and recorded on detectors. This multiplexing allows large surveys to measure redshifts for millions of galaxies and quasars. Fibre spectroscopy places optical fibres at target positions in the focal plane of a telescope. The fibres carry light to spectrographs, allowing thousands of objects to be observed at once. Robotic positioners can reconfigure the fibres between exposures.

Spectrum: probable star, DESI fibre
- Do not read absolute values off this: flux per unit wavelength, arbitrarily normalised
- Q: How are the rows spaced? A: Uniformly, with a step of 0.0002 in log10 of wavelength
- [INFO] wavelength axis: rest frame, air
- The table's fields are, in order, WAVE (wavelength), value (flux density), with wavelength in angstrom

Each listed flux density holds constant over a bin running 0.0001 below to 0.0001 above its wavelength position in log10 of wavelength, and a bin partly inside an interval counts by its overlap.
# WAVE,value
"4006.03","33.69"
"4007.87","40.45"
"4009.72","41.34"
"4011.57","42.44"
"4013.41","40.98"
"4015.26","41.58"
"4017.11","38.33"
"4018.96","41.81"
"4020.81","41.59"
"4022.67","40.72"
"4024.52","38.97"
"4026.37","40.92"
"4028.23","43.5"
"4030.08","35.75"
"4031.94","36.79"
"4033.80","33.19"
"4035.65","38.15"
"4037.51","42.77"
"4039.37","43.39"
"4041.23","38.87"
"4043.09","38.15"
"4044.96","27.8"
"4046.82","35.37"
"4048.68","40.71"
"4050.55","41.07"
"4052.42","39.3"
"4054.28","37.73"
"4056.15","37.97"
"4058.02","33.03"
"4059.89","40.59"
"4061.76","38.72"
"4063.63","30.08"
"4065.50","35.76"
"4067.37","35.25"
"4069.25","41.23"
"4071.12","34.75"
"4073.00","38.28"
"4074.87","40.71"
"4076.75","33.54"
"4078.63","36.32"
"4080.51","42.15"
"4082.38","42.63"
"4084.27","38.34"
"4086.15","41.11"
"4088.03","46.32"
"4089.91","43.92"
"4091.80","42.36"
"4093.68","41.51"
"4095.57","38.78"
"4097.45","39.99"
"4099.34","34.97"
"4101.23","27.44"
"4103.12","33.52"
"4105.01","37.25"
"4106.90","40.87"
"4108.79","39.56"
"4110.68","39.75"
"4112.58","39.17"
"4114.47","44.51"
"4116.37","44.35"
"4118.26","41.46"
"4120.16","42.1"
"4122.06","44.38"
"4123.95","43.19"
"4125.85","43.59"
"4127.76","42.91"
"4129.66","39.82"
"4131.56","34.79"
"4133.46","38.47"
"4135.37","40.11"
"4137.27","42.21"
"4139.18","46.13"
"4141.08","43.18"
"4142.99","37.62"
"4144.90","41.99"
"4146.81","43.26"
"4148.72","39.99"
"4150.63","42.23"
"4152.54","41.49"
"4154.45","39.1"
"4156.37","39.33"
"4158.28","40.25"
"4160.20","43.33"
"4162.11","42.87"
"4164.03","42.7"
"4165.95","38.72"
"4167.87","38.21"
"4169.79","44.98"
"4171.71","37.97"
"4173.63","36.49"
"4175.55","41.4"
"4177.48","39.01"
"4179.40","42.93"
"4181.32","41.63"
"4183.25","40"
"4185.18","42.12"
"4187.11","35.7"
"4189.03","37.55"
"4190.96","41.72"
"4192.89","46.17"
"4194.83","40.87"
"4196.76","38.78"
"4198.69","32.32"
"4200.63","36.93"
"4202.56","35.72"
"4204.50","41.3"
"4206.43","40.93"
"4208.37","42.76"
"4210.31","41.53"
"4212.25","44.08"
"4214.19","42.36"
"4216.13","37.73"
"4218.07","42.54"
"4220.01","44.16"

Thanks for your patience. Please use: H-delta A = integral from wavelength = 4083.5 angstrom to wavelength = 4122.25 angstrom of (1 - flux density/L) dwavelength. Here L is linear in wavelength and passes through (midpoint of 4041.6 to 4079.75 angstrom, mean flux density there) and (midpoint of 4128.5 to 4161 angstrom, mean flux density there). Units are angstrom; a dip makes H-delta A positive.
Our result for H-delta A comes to -1.2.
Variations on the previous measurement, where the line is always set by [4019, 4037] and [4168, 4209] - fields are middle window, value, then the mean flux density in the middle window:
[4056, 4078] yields 1.48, 36.6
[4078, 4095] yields -1.00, 41.7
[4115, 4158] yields -2.04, 41.5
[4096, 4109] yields 1.08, 36.2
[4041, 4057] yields 0.73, 37.4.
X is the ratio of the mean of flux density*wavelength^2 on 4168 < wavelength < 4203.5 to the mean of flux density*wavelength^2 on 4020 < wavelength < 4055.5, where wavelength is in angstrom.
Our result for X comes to 1.1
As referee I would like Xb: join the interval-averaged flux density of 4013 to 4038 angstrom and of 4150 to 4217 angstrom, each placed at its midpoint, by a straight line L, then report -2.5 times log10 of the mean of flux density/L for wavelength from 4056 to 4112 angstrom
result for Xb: 0.045 mag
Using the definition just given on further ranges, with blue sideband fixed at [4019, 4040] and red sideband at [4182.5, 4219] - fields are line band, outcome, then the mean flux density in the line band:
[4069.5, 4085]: 0.036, 38.5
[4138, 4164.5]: -0.046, 41.7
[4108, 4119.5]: -0.044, 41.5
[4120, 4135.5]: -0.031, 41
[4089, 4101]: 0.009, 39.5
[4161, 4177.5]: -0.010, 40.4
